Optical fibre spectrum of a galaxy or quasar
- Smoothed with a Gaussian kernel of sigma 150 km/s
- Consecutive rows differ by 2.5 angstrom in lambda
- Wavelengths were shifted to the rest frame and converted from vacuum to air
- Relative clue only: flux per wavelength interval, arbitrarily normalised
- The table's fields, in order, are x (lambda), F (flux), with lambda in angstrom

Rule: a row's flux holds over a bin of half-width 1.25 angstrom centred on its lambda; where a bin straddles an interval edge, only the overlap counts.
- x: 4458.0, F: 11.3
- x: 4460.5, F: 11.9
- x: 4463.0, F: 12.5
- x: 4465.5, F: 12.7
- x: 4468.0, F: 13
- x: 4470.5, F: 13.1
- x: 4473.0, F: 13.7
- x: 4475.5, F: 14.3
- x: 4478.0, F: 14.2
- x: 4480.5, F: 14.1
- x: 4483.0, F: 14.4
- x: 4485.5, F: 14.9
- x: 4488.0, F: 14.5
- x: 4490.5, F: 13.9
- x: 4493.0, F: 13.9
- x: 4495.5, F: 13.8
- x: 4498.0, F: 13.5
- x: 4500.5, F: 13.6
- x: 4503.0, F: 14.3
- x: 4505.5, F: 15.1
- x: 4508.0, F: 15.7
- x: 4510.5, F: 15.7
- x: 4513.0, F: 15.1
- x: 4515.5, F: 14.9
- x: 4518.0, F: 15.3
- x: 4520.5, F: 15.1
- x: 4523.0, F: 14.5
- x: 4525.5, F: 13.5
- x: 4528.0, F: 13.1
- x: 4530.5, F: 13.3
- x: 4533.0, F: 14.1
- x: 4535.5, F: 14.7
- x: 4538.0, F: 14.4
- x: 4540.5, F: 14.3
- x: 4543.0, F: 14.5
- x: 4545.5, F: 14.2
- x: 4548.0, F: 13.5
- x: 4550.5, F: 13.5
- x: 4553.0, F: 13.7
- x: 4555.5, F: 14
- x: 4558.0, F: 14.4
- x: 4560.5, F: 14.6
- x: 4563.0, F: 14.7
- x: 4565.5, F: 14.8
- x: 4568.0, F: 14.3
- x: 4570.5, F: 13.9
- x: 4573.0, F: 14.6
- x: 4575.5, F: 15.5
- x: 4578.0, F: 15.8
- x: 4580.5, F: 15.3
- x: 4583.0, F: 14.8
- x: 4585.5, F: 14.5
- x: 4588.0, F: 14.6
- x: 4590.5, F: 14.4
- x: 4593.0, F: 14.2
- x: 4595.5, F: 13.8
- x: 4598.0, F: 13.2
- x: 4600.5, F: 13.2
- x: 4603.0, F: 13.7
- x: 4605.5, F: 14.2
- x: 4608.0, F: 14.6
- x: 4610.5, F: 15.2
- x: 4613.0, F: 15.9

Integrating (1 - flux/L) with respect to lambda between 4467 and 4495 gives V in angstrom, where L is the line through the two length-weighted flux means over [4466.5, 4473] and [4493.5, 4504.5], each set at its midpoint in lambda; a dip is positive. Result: -1.2 angstrom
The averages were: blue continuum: 13.2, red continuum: 13.8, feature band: 14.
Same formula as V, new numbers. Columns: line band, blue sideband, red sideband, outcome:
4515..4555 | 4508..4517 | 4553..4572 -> 2.0 angstrom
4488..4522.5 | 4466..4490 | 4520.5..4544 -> -1.4 angstrom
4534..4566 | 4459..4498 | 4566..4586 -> 0.6 angstrom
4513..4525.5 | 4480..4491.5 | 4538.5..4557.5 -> -0.6 angstrom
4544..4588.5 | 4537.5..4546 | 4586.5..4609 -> -0.9 angstrom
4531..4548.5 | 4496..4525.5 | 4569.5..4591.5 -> 0.6 angstrom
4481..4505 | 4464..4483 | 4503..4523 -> 0.4 angstrom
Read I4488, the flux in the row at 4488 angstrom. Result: 14.5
